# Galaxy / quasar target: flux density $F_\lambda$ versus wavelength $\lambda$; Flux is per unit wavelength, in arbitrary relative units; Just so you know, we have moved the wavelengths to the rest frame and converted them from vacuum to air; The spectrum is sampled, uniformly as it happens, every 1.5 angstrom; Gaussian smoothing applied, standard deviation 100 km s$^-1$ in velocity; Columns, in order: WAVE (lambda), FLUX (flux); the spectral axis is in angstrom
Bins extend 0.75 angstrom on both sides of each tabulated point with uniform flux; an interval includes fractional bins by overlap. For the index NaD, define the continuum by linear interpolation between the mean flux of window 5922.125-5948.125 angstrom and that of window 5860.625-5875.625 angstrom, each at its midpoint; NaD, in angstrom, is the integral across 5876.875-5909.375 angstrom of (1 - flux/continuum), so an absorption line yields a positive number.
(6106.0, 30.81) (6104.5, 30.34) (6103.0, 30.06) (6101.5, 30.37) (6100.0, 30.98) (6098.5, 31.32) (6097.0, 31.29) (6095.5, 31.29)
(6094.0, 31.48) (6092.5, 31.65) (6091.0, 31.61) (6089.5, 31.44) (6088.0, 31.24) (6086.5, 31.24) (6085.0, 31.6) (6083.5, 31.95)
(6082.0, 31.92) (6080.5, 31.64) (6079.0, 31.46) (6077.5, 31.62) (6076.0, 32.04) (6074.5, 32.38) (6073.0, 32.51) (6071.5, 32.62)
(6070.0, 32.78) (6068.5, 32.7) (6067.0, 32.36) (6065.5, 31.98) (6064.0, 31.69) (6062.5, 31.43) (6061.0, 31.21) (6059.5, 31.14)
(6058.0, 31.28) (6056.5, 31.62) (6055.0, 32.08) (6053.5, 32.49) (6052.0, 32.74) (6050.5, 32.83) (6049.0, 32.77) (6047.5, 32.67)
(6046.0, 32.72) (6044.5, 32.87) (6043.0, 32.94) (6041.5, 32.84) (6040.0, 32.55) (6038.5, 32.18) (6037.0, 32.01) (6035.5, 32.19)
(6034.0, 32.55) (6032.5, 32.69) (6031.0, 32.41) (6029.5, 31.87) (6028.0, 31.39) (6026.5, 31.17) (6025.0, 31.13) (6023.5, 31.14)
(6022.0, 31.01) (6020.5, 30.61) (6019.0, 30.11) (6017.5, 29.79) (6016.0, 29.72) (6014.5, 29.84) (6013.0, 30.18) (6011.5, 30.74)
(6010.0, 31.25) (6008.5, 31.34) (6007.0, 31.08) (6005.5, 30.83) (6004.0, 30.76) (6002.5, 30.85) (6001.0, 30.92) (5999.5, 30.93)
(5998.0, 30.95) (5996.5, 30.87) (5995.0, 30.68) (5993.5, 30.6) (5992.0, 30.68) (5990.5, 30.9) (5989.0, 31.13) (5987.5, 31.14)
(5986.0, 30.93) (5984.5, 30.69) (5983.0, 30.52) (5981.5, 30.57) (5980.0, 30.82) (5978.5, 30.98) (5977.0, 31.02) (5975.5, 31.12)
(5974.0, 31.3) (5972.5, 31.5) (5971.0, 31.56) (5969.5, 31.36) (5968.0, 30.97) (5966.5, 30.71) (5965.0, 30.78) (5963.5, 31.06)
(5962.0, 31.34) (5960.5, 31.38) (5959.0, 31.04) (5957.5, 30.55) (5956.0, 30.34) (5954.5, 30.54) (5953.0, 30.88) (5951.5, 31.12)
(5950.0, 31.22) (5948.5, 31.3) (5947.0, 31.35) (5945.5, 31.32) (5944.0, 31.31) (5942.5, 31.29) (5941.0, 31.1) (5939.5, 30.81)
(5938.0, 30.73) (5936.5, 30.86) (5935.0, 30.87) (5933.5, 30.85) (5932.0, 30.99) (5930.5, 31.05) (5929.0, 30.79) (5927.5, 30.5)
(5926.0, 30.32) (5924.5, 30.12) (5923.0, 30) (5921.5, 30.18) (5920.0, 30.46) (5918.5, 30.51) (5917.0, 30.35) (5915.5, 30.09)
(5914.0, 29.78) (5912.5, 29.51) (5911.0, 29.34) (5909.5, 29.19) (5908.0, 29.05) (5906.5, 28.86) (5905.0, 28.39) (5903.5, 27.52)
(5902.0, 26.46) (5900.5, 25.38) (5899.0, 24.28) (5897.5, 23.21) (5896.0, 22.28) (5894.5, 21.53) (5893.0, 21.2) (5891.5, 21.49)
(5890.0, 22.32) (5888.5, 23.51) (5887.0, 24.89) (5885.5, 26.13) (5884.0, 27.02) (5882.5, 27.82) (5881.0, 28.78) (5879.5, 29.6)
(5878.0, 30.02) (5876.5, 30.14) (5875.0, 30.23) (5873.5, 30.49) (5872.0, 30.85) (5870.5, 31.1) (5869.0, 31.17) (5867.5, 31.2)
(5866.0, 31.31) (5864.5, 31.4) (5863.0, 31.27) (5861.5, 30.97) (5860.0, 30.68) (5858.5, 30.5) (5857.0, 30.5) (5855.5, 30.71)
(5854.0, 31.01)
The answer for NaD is 5.38 angstrom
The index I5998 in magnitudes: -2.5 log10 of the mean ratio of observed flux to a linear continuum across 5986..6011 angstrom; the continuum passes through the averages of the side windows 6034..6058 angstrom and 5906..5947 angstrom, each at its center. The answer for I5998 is 0.02 mag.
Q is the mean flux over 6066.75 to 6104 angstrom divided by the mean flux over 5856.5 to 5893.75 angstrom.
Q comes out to 1.11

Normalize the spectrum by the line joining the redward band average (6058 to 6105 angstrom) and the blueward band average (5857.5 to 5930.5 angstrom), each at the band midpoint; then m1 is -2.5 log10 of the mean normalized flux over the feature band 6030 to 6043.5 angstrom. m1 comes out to -0.06 mag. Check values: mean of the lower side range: 28.4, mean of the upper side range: 31.6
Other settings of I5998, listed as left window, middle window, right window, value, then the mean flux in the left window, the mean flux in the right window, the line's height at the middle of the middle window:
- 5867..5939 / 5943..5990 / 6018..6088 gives -0.04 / 28.4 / 32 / 29.9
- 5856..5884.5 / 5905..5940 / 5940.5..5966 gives 0.02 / 30.3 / 31.1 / 30.8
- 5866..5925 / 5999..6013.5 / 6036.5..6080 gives 0.00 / 27.8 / 32.2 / 30.8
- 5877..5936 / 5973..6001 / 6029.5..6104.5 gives -0.04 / 27.8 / 31.9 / 29.9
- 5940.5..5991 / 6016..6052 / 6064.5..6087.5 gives -0.01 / 31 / 32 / 31.7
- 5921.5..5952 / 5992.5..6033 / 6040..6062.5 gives 0.03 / 30.9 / 32.3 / 31.8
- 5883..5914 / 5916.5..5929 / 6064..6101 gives -0.15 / 25.7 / 31.8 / 26.5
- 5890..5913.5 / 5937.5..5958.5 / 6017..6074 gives -0.12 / 25.8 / 32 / 27.8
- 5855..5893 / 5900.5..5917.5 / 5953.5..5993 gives 0.03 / 28.8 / 31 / 29.6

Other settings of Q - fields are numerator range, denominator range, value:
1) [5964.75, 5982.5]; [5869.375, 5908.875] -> 1.16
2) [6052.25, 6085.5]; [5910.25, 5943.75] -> 1.05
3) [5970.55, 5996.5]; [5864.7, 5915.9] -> 1.13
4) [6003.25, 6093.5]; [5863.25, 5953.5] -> 1.10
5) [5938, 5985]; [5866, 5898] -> 1.15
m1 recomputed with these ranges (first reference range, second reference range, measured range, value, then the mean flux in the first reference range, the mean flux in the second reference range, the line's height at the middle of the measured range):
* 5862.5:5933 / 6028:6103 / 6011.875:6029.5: 0.01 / 28.3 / 32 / 31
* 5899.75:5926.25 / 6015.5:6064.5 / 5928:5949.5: -0.05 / 29.2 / 31.8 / 29.7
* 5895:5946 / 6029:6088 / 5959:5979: -0.03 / 29.3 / 32.2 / 30.3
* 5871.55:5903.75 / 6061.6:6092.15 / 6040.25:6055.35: -0.06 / 26.1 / 31.9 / 31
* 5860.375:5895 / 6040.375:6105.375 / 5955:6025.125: -0.02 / 28.1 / 31.8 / 30.3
